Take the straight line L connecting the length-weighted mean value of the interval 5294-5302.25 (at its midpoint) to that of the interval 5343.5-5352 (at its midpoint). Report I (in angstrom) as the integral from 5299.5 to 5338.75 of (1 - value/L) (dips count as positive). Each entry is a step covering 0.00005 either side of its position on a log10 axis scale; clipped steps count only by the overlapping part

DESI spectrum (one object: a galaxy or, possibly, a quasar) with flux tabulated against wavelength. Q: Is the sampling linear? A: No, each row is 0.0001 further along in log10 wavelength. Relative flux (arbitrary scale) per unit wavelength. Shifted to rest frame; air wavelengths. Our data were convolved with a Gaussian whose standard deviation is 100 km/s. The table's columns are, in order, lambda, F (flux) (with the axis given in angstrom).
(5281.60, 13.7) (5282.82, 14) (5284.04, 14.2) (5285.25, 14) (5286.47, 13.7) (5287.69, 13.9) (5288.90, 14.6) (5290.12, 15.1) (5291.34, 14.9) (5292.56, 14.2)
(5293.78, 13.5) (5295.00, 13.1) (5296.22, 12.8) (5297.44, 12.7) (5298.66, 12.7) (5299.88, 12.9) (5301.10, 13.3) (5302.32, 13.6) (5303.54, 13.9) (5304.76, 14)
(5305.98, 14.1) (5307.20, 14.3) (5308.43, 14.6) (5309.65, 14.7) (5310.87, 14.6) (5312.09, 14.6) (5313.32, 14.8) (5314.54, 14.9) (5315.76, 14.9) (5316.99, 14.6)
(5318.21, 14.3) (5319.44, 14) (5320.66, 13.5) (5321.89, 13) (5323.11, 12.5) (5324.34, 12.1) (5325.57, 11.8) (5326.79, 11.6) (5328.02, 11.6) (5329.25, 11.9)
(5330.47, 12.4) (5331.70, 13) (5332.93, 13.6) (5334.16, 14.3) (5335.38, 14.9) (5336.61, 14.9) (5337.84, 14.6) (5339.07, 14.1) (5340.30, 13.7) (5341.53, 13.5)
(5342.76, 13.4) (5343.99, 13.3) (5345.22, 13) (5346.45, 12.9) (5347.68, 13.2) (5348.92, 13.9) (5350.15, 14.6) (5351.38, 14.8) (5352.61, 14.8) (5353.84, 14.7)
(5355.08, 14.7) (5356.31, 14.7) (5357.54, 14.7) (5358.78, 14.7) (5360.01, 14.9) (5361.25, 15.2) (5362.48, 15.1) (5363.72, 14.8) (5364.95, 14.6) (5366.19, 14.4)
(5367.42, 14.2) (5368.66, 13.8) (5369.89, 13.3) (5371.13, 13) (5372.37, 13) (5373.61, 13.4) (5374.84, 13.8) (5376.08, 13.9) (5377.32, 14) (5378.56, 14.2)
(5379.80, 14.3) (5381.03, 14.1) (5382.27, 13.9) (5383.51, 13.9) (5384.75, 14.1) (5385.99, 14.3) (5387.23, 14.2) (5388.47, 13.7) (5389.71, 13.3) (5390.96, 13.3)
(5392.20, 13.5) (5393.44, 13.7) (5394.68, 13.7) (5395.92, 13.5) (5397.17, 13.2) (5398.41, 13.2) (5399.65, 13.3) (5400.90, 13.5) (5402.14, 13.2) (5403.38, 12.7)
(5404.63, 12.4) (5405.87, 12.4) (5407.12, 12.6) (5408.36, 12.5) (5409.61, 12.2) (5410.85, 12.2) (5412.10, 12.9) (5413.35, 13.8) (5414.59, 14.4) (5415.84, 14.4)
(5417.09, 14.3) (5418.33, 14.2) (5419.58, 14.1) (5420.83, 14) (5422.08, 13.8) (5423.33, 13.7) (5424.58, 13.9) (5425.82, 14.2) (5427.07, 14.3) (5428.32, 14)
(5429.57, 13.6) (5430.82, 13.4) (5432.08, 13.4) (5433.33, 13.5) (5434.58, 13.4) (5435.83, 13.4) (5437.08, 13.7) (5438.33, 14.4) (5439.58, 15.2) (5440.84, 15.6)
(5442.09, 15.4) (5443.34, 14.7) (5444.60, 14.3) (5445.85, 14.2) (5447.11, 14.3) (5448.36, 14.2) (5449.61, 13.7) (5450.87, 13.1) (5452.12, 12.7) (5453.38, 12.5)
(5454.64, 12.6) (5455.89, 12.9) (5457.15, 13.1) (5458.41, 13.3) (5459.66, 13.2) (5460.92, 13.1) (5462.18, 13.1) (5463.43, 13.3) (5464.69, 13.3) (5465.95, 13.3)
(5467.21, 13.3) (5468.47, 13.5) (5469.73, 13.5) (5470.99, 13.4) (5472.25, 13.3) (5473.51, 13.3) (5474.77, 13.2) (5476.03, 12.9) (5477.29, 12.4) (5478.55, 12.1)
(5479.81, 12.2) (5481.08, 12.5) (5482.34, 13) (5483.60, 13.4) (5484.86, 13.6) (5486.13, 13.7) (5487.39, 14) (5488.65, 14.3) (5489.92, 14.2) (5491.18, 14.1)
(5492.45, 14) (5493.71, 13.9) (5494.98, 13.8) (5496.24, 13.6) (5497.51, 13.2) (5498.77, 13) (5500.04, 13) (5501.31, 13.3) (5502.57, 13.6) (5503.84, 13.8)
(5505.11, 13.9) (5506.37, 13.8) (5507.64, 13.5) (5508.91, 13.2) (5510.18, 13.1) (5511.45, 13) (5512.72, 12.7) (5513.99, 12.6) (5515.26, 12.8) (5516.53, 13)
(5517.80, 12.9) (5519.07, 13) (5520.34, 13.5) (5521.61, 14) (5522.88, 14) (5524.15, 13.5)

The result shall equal -1.2 angstrom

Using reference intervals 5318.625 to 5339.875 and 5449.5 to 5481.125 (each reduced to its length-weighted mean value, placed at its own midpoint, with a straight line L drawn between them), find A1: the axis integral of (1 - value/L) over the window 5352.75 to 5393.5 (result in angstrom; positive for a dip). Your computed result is -3.1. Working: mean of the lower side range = 13.2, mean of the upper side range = 13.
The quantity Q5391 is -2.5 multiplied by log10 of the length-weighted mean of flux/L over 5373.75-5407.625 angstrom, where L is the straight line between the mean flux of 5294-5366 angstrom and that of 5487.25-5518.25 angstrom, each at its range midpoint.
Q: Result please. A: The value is 0.01 mag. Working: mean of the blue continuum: 13.8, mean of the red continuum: 13.4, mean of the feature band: 13.6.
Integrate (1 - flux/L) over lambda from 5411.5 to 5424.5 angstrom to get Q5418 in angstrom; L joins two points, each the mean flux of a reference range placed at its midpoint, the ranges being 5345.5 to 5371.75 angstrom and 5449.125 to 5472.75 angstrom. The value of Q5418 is -0.3 angstrom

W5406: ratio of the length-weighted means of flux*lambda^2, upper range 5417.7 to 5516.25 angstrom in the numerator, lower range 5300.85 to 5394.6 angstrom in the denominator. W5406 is 1.02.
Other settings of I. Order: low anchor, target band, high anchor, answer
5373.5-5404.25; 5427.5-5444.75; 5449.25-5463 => -1.21 angstrom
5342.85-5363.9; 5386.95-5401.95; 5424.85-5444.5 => 0.79 angstrom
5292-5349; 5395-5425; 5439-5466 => 0.66 angstrom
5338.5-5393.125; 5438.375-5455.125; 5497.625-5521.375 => -0.61 angstrom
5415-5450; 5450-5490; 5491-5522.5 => 1.70 angstrom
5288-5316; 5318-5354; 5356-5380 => 1.71 angstrom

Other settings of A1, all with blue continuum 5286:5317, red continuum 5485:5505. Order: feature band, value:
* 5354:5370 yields -0.8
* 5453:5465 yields 0.6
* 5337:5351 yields 0.3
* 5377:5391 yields -0.1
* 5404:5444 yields 0.2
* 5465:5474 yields 0.2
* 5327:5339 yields 0.5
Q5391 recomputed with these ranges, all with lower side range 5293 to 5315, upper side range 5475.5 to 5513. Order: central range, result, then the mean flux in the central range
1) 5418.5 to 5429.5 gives -0.04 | 14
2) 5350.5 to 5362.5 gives -0.08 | 14.8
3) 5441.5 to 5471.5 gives 0.00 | 13.5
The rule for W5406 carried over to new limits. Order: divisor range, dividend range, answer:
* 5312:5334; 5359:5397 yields 1.07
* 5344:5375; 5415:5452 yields 1.02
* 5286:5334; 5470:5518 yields 1.05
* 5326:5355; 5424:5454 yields 1.06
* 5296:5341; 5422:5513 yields 1.05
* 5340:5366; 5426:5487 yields 0.98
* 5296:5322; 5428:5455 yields 1.04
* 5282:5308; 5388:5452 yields 1.04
